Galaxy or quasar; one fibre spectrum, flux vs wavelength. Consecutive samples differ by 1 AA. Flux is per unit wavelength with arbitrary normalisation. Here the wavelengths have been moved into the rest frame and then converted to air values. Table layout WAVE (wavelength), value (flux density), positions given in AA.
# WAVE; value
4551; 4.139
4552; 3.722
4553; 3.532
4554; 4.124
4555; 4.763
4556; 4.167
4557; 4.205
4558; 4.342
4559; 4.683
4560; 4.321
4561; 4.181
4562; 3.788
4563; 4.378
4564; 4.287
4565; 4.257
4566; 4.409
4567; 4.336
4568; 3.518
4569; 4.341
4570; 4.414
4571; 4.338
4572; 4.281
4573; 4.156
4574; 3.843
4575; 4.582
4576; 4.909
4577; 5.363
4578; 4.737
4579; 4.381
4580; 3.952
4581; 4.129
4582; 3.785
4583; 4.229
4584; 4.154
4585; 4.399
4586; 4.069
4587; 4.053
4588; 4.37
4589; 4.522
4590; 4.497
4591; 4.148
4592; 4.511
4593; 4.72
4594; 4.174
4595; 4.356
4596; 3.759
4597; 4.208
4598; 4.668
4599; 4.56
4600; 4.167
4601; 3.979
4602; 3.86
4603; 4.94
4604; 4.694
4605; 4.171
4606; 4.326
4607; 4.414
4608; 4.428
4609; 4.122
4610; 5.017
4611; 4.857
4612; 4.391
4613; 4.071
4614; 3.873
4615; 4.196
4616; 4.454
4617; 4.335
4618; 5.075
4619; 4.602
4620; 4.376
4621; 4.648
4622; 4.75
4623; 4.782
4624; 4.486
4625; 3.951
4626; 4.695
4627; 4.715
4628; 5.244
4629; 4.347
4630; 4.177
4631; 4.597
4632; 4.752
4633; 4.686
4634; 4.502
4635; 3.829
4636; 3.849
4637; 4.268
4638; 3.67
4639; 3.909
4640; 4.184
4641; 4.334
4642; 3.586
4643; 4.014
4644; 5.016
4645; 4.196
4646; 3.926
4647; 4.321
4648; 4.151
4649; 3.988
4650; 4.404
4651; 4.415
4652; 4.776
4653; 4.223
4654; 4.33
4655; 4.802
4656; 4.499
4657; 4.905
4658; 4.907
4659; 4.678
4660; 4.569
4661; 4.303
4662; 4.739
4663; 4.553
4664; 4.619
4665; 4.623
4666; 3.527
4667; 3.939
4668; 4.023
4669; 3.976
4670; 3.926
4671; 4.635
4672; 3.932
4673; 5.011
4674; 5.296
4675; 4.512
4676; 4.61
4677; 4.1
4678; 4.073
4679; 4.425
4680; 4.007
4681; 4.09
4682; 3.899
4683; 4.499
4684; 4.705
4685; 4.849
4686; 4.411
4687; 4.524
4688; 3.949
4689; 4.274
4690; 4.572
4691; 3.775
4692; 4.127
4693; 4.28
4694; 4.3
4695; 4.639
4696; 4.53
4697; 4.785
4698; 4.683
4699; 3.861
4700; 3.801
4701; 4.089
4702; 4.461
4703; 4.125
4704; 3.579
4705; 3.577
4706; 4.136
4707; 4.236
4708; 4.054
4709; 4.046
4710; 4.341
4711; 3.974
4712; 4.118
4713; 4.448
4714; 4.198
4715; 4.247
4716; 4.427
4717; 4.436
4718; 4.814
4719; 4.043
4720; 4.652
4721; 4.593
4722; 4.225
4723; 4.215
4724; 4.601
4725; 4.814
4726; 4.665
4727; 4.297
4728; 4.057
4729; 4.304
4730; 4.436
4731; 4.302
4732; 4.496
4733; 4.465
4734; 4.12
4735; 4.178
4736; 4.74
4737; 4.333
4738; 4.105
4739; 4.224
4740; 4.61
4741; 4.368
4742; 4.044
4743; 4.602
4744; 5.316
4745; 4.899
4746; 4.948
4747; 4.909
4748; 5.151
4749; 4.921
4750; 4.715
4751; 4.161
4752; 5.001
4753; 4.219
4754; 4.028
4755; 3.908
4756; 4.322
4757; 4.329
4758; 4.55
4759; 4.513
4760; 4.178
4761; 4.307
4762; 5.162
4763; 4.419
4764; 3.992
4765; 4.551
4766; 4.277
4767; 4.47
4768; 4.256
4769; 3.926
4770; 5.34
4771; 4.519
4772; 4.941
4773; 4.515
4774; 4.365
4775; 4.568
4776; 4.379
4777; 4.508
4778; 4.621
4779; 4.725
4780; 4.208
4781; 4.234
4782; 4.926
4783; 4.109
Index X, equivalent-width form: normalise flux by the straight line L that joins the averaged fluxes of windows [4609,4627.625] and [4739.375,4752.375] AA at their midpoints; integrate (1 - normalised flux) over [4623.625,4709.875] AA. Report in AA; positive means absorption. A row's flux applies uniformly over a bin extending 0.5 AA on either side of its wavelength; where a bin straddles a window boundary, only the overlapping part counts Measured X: 5.1 AA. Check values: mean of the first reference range 4.51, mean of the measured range 4.32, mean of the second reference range 4.73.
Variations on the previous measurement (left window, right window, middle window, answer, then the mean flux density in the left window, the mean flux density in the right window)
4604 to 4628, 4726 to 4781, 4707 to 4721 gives 0.6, 4.49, 4.48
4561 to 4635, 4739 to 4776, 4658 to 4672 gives 0.4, 4.38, 4.53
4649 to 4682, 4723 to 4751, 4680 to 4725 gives 1.9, 4.41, 4.53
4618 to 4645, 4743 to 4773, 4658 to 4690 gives 0.5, 4.39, 4.56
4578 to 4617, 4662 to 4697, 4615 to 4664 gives -1.1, 4.31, 4.34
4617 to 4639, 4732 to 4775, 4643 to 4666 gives 0.0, 4.46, 4.5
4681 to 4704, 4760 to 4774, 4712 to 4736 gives -0.1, 4.3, 4.5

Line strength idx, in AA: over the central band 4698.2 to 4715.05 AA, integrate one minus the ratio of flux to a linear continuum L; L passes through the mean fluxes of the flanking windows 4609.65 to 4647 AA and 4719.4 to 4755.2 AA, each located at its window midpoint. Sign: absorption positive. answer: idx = 1.4 AA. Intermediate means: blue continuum 4.38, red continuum 4.49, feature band 4.08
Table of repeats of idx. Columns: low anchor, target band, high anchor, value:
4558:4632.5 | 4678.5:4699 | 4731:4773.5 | 0.4 AA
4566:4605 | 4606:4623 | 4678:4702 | -0.7 AA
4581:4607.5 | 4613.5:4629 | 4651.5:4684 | -0.7 AA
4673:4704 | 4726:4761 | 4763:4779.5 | -0.2 AA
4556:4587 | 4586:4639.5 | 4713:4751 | -0.6 AA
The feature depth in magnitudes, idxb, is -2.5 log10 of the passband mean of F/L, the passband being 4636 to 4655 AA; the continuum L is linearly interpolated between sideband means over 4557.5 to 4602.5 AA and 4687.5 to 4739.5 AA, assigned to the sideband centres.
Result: 0.02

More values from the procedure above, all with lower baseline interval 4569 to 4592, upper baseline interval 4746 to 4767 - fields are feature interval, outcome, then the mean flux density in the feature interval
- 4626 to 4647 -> 0.02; 4.3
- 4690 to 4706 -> 0.06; 4.19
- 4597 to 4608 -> 0.00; 4.37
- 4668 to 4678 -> 0.00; 4.4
